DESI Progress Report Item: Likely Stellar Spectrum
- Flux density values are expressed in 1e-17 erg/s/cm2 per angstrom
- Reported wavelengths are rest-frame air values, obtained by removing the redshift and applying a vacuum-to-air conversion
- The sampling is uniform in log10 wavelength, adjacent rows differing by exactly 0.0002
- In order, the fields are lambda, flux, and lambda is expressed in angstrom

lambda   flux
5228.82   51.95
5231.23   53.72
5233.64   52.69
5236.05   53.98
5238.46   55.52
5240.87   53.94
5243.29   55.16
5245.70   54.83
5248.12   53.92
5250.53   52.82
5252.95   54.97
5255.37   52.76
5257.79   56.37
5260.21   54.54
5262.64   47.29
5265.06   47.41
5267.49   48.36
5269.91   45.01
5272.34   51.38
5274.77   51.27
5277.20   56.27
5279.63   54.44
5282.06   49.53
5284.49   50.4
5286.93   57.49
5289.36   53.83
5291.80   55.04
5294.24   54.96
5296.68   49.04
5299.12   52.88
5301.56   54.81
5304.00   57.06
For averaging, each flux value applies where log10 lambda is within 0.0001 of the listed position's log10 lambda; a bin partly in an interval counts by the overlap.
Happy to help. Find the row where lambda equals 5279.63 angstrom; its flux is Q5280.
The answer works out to 54.44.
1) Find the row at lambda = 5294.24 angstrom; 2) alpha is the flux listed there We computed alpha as 54.96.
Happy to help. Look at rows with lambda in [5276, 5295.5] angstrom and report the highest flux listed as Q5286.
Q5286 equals 57.49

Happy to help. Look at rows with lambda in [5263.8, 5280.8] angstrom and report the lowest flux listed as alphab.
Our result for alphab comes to 45.01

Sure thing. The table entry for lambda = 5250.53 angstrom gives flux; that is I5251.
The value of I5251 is 52.82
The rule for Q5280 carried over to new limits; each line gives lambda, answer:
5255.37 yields 52.76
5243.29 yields 55.16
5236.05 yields 53.98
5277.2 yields 56.27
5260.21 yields 54.54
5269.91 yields 45.01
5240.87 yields 53.94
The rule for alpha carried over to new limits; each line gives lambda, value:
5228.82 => 51.95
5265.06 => 47.41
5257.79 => 56.37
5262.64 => 47.29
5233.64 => 52.69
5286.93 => 57.49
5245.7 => 54.83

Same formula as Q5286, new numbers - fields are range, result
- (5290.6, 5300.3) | 55.04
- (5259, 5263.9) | 54.54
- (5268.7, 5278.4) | 56.27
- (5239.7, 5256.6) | 55.16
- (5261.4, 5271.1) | 48.36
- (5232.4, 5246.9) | 55.52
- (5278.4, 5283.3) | 54.44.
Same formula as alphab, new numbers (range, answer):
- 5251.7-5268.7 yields 47.29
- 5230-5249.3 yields 52.69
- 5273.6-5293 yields 49.53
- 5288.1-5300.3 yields 49.04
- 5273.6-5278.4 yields 51.27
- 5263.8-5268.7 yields 47.41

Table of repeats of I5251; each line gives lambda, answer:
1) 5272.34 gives 51.38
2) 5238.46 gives 55.52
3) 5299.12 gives 52.88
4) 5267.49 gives 48.36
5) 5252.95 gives 54.97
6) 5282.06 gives 49.53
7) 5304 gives 57.06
